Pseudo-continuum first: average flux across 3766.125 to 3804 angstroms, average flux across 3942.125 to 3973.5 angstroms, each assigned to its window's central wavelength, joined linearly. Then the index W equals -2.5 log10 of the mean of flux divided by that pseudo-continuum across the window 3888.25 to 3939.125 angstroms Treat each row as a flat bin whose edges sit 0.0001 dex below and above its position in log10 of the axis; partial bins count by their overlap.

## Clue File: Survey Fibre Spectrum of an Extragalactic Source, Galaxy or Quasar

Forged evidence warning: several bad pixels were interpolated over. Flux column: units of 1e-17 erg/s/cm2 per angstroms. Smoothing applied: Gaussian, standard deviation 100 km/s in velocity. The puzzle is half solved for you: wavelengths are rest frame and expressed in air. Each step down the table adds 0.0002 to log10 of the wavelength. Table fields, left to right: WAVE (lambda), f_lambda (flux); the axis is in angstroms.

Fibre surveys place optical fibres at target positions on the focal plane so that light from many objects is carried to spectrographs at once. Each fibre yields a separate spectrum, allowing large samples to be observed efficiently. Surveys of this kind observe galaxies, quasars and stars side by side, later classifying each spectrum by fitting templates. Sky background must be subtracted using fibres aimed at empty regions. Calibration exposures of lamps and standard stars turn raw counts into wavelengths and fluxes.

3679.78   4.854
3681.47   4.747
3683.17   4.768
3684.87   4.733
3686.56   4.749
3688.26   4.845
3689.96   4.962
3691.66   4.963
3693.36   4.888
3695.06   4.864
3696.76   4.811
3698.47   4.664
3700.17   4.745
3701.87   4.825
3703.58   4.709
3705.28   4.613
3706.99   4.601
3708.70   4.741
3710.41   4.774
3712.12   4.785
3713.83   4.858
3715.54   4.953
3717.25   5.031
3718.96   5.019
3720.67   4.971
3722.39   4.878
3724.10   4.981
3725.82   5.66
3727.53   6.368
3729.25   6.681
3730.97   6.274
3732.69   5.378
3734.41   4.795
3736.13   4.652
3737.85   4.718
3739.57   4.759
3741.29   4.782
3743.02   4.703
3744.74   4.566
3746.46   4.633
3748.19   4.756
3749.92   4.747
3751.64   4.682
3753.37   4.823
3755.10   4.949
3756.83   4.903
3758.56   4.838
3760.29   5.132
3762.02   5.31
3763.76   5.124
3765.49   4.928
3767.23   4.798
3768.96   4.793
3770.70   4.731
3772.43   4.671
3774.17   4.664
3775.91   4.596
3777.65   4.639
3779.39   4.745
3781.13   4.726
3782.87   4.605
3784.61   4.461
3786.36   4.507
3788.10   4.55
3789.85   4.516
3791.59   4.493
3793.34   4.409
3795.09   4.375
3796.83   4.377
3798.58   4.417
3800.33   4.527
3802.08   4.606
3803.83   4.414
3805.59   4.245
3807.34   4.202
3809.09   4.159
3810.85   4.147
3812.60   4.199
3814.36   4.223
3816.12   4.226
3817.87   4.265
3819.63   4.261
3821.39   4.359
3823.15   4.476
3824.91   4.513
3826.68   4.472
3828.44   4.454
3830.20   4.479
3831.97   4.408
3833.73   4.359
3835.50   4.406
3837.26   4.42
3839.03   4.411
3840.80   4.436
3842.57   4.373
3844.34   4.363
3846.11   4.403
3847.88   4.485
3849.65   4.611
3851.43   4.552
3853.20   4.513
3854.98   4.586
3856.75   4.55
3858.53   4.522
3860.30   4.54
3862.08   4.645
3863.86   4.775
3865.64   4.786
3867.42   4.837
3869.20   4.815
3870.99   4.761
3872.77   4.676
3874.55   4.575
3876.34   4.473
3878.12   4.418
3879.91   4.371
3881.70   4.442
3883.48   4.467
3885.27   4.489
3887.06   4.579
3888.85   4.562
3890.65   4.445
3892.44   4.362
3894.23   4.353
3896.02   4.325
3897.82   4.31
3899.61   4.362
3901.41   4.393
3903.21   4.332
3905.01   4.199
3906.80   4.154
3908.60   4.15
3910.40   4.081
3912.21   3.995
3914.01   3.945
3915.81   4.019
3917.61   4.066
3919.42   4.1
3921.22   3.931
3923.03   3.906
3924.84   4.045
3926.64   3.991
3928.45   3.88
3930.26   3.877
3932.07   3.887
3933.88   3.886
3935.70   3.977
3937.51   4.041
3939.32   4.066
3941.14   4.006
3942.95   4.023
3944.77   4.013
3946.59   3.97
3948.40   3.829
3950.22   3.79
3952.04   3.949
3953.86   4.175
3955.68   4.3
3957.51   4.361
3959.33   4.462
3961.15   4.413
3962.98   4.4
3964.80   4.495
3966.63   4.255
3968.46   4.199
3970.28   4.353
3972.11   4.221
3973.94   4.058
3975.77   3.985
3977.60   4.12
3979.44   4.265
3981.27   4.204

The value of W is 0.043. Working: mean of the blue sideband 4.58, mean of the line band 4.12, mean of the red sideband 4.19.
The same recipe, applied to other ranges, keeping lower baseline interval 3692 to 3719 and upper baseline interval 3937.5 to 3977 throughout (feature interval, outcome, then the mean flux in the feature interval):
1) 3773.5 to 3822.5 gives 0.03 mag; 4.42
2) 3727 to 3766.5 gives -0.08 mag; 5.05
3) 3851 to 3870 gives -0.06 mag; 4.65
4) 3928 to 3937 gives 0.08 mag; 3.91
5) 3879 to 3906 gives -0.02 mag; 4.4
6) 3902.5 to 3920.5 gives 0.04 mag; 4.1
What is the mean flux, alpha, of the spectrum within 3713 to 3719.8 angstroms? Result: 4.97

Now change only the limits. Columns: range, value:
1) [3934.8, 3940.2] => 4.03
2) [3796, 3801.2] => 4.44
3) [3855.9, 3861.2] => 4.54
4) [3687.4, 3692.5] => 4.92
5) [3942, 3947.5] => 4.01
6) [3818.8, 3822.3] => 4.31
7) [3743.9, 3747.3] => 4.61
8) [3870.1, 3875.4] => 4.68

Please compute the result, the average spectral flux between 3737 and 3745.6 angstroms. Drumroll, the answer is 4.71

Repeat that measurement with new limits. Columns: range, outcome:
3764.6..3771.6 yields 4.82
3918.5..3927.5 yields 4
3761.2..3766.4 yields 5.11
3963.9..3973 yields 4.3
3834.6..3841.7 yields 4.42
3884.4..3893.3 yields 4.48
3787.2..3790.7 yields 4.53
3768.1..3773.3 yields 4.73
